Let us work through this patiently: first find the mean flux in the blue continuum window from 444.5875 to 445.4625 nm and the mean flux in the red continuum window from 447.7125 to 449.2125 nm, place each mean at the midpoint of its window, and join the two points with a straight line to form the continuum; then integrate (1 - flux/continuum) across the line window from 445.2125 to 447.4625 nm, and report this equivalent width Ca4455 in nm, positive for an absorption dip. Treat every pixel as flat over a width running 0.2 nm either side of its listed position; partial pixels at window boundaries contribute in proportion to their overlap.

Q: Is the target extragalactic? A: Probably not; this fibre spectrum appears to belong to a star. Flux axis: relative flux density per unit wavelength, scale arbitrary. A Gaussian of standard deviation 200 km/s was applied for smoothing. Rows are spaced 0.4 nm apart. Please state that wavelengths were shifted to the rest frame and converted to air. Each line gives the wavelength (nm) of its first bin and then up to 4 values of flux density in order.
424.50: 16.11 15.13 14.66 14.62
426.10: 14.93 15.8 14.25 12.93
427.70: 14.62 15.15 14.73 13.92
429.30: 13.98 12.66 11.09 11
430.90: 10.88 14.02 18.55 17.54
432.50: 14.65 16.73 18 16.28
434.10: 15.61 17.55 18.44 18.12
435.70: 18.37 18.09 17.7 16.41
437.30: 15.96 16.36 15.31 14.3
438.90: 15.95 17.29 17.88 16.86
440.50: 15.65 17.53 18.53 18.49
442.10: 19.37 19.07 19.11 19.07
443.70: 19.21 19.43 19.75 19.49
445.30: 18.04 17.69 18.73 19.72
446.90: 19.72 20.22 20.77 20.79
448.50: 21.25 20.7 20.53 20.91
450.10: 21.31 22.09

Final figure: 0.07 nm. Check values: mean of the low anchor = 18.9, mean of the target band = 19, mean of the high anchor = 20.9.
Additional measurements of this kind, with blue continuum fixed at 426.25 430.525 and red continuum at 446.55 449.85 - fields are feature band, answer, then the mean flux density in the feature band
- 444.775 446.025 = 0.08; 18.4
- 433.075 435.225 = -0.20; 17.2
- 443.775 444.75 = -0.02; 19.5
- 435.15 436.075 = -0.11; 18.2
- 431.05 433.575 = -0.22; 16.5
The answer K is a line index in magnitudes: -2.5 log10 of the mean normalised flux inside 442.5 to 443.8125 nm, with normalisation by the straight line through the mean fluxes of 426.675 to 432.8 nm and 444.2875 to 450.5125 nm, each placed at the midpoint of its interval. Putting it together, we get -0.03 mag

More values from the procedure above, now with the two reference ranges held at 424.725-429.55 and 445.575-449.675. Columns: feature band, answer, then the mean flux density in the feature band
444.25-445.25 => 0.00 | 19.4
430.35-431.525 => 0.27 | 12.1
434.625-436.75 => -0.08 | 18.1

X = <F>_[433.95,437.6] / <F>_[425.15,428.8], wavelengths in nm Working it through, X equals 1.19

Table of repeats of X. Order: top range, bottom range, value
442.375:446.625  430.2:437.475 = 1.17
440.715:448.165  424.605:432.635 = 1.34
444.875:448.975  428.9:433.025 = 1.40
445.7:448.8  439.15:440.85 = 1.18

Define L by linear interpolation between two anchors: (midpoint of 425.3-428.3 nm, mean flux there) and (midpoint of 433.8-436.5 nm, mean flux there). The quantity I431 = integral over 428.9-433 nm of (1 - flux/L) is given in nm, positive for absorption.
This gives 0.538 nm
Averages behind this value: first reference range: 14.6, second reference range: 17.6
